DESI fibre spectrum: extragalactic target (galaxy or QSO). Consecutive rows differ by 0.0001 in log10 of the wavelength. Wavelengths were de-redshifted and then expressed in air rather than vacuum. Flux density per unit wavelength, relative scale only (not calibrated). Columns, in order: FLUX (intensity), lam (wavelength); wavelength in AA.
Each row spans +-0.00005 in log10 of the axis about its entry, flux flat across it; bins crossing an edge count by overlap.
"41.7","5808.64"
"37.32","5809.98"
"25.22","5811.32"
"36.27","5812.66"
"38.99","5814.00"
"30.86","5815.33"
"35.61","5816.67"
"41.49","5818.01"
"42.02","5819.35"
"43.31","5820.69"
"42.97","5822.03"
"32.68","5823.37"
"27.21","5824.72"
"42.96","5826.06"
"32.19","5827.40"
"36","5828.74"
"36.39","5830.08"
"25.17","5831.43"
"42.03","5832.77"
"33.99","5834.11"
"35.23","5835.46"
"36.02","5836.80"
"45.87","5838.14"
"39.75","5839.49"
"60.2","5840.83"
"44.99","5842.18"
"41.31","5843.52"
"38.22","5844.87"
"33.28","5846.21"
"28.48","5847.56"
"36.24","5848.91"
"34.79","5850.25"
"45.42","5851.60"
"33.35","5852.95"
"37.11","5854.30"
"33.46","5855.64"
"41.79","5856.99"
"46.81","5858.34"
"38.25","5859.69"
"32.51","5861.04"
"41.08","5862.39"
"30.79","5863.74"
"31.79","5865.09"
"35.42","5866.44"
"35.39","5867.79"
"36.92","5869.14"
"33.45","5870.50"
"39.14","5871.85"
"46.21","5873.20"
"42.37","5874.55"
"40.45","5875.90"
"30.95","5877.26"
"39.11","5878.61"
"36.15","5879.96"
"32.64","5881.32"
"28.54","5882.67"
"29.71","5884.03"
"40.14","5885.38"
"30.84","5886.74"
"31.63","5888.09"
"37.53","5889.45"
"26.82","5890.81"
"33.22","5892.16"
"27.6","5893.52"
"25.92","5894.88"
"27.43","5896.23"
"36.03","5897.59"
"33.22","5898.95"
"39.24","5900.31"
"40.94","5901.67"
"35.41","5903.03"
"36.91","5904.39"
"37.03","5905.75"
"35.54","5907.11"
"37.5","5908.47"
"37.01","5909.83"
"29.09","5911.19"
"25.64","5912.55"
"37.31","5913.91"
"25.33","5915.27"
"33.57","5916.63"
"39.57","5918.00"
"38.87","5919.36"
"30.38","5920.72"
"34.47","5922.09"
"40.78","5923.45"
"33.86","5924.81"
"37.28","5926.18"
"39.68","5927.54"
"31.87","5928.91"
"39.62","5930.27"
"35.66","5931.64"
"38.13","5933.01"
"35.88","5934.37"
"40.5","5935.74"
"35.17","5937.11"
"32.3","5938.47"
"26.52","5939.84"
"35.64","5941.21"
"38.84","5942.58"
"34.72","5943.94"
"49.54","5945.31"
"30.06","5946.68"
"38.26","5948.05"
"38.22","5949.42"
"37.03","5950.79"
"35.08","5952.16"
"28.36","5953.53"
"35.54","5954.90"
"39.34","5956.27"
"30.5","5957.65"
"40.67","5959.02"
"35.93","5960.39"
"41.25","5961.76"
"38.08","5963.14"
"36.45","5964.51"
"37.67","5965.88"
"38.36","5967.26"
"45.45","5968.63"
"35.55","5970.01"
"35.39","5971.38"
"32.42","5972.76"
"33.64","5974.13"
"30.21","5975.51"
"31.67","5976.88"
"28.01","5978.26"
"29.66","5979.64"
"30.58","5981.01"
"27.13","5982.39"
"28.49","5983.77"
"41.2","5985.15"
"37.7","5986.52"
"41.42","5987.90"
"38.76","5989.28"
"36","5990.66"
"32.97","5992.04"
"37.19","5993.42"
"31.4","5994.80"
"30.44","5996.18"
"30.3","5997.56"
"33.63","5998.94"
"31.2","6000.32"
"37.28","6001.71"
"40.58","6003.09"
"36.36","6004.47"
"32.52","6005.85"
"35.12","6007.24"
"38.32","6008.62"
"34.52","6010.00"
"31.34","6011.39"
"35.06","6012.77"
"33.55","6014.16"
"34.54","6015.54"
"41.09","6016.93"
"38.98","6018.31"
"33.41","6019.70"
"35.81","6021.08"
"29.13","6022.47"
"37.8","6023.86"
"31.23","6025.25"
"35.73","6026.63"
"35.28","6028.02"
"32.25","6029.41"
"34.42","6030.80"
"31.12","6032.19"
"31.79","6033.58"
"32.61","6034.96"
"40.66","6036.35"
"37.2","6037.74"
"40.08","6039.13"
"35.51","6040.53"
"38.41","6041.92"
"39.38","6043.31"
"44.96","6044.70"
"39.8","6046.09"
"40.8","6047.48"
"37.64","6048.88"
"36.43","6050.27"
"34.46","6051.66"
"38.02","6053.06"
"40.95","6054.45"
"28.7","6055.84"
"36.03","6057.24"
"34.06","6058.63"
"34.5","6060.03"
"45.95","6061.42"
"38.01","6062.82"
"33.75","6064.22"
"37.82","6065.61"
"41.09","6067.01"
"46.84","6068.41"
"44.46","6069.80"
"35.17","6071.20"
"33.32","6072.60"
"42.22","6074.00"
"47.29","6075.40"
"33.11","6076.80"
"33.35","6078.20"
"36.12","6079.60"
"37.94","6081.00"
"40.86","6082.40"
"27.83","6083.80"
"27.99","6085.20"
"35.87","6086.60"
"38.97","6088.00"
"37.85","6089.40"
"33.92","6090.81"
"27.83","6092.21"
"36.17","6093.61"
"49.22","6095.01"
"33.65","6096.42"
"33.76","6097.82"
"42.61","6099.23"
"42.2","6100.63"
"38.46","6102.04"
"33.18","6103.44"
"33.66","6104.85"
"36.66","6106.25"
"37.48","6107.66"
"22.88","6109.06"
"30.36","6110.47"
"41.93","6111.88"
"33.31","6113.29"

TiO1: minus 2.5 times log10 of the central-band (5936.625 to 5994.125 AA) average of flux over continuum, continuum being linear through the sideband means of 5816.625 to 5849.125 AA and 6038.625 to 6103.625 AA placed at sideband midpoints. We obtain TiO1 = 0.07 mag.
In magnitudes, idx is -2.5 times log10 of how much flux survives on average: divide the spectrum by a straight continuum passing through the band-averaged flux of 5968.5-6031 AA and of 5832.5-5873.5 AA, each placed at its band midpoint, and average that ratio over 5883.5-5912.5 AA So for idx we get 0.11 mag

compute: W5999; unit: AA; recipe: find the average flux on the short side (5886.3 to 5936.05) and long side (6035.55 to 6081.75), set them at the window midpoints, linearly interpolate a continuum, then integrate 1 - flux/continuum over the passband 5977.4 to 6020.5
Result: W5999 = 2.7 AA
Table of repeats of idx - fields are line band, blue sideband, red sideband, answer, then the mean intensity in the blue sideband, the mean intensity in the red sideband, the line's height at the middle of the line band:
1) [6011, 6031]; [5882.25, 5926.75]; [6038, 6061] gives 0.06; 33.8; 37.6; 36.8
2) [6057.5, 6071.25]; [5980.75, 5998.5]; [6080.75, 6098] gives -0.12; 34.2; 35.5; 35.2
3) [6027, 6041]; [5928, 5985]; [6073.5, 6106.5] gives 0.03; 35.3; 36.7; 36.1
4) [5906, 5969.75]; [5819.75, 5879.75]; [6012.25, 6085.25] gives 0.04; 37.8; 36.8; 37.3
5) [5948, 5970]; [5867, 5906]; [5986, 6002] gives -0.07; 34.8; 34.7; 34.8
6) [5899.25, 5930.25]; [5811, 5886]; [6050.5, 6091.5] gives 0.05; 37.2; 37.1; 37.2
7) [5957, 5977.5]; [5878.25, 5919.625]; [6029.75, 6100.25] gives -0.04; 33.6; 37.2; 35.1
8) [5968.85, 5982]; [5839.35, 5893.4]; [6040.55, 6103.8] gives 0.15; 36.8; 37.6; 37.2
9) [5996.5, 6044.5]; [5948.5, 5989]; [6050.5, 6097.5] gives 0.03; 35.3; 37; 36.1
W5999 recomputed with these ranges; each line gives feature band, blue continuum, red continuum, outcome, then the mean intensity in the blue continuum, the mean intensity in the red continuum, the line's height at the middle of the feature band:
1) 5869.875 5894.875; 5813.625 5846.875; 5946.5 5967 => 2.0 AA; 38.4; 36.4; 37.5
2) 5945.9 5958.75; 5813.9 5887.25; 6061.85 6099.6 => 0.8 AA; 37.2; 37.3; 37.3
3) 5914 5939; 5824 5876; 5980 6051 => 0.6 AA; 37.7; 35.5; 36.7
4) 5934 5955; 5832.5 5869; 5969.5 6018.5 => -0.1 AA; 38.2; 34.2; 35.6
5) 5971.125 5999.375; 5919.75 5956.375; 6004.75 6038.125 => 1.7 AA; 36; 34.7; 35.3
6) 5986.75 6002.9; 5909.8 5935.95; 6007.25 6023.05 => 0.1 AA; 35.1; 35.1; 35.1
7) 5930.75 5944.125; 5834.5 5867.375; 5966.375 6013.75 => 0.2 AA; 38.4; 34.4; 35.9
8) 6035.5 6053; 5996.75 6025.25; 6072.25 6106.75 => -1.5 AA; 34.9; 36.6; 35.6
